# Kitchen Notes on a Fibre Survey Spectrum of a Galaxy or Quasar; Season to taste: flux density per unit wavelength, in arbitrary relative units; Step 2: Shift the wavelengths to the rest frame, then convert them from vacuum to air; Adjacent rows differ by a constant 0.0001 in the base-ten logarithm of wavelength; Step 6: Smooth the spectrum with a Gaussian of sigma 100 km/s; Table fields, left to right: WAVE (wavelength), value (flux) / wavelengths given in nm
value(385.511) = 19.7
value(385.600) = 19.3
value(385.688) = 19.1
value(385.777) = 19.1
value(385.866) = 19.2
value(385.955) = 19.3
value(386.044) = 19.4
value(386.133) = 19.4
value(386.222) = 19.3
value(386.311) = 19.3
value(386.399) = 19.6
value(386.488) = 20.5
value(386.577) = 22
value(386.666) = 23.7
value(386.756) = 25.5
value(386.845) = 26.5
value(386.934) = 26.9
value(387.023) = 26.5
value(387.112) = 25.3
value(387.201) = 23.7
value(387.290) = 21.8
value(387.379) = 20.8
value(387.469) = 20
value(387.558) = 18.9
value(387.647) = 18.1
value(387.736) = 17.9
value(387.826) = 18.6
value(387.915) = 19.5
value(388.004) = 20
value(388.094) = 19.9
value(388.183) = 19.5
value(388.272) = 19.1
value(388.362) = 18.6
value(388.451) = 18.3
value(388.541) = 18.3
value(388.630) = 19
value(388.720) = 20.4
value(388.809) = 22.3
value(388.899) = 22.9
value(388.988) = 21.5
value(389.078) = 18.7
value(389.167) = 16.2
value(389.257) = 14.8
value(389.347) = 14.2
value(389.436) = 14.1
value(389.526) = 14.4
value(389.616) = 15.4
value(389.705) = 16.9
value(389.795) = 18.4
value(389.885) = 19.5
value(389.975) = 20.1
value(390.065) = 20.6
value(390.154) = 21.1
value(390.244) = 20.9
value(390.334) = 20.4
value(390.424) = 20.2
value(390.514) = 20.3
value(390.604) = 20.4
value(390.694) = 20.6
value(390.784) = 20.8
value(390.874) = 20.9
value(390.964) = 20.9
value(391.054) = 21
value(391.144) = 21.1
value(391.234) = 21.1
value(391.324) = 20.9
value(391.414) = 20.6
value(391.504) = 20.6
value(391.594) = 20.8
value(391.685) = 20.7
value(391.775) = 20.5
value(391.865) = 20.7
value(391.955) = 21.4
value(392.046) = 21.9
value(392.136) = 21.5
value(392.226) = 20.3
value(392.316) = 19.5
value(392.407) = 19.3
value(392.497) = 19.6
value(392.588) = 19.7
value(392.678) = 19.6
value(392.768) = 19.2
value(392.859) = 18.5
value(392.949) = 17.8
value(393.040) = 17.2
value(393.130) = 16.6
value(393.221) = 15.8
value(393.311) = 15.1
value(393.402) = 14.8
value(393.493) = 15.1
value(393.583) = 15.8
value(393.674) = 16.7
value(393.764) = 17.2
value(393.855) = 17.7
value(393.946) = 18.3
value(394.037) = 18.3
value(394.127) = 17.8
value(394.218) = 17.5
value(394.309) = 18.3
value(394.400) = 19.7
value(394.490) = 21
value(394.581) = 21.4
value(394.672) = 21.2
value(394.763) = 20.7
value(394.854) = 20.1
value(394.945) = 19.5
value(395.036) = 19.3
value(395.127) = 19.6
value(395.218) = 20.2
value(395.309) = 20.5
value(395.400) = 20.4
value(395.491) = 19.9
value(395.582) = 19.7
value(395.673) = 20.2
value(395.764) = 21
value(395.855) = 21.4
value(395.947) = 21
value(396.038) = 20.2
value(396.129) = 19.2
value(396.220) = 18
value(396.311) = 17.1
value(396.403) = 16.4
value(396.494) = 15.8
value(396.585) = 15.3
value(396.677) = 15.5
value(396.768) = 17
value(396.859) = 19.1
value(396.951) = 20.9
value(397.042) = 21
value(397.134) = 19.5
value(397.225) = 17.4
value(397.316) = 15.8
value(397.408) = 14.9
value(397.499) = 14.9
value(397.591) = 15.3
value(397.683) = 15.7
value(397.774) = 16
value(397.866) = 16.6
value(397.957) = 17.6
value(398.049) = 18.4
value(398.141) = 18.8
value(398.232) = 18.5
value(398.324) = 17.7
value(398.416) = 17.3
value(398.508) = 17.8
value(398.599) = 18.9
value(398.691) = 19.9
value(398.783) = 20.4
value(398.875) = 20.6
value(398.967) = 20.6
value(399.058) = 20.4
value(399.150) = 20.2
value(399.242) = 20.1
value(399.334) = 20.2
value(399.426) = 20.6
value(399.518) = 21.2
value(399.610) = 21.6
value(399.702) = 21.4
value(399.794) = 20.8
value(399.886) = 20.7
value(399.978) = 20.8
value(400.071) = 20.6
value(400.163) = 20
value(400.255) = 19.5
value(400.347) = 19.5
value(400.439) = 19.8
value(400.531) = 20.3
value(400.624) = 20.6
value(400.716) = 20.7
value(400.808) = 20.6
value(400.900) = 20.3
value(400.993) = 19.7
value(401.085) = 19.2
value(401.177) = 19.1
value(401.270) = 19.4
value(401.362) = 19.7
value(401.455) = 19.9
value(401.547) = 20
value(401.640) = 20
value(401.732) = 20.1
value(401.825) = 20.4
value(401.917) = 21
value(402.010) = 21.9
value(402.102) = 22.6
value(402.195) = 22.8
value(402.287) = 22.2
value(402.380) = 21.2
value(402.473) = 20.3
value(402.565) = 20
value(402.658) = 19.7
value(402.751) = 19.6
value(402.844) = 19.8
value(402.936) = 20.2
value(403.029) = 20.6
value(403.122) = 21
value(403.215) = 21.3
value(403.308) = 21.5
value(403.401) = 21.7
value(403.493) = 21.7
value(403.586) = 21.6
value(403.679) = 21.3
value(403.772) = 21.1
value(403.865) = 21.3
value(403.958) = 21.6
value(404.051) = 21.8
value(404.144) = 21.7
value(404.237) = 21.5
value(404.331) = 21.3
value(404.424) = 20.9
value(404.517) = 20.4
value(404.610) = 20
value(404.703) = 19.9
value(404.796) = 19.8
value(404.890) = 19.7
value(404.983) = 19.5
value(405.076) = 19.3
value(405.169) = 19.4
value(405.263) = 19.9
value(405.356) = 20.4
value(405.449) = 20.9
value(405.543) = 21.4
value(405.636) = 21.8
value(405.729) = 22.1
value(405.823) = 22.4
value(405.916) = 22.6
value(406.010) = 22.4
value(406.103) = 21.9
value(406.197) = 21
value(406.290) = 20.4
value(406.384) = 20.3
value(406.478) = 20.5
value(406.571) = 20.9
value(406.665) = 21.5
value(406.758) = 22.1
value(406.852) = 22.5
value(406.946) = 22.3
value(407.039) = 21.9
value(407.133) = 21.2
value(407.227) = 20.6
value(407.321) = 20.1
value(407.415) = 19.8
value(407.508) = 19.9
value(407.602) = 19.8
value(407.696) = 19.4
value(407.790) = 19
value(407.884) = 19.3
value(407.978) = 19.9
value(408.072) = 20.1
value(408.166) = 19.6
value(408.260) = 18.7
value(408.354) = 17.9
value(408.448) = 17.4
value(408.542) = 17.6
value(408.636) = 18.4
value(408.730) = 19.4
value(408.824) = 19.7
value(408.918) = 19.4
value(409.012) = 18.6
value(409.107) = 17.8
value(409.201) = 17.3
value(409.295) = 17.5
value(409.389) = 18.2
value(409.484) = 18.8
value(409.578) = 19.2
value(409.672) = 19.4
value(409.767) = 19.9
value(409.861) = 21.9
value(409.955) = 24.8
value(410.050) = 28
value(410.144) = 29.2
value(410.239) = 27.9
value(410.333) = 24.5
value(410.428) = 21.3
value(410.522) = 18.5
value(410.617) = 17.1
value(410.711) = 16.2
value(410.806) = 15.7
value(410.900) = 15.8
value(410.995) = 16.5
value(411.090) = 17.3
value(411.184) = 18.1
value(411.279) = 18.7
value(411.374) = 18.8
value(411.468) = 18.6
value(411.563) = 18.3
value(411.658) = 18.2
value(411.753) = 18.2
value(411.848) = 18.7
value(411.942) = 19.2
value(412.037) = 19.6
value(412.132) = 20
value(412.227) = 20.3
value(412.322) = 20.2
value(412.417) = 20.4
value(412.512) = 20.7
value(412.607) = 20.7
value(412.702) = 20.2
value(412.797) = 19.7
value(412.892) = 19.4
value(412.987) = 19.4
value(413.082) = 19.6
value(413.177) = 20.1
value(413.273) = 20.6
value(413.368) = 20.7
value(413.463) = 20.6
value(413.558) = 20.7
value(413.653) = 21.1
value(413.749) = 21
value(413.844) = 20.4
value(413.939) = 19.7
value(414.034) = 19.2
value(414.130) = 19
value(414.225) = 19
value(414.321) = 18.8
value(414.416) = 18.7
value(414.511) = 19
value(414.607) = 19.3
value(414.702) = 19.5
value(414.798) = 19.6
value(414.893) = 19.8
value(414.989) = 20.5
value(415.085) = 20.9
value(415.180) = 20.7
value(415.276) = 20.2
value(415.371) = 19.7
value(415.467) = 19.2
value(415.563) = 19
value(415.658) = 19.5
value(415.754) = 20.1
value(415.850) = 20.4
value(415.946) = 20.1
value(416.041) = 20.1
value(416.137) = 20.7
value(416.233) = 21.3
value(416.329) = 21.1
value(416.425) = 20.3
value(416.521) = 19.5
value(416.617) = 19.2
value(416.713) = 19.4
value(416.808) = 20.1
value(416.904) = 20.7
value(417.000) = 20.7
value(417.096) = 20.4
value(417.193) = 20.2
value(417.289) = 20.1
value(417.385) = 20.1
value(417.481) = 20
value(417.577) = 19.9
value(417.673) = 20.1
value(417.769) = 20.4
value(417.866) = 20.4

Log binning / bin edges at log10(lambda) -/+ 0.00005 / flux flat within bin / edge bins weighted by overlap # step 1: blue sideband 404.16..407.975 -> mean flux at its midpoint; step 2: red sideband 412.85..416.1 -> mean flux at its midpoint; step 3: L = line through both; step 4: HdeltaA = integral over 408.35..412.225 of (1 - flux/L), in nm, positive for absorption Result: 0.16 nm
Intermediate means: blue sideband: 20.7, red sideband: 19.9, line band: 19.5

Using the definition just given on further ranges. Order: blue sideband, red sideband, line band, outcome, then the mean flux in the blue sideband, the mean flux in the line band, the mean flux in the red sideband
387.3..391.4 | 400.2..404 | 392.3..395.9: 0.19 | 19.3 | 18.8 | 20.6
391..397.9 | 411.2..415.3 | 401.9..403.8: -0.19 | 18.8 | 21.1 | 19.7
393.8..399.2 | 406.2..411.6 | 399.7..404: -0.31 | 18.7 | 20.6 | 19.9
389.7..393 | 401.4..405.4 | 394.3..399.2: 0.41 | 20.3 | 18.8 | 20.7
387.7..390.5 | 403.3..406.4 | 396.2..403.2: 0.33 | 18.8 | 19.3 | 21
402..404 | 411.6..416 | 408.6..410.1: 0.03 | 21.1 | 19.9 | 19.8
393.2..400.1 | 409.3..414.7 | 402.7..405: -0.19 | 18.7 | 20.8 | 19.9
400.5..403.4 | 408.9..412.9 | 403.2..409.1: -0.10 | 20.5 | 20.5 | 19.7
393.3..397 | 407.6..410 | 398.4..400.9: -0.18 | 18.7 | 20.2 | 19.2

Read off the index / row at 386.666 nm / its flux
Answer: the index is 23.7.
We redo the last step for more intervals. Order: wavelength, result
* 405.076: 19.3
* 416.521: 19.5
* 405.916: 22.6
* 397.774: 16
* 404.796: 19.8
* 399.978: 20.8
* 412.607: 20.7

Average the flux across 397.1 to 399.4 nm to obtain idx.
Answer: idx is 18.2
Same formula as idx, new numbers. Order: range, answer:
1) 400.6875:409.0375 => 20.5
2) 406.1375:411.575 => 19.9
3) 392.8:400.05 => 18.6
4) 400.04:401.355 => 19.9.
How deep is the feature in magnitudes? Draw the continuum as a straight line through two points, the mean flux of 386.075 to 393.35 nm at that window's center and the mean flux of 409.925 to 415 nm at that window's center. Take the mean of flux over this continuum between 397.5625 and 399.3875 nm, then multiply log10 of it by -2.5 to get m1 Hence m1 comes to 0.08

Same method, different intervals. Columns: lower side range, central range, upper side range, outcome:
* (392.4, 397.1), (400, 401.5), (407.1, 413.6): -0.05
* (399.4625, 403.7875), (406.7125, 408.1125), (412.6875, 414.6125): -0.02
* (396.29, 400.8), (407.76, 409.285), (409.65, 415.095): 0.05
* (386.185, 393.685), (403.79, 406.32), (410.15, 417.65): -0.06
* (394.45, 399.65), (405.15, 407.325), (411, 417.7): -0.10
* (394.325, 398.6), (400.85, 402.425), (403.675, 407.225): -0.03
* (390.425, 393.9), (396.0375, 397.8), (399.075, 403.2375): 0.16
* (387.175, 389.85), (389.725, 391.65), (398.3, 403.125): -0.08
